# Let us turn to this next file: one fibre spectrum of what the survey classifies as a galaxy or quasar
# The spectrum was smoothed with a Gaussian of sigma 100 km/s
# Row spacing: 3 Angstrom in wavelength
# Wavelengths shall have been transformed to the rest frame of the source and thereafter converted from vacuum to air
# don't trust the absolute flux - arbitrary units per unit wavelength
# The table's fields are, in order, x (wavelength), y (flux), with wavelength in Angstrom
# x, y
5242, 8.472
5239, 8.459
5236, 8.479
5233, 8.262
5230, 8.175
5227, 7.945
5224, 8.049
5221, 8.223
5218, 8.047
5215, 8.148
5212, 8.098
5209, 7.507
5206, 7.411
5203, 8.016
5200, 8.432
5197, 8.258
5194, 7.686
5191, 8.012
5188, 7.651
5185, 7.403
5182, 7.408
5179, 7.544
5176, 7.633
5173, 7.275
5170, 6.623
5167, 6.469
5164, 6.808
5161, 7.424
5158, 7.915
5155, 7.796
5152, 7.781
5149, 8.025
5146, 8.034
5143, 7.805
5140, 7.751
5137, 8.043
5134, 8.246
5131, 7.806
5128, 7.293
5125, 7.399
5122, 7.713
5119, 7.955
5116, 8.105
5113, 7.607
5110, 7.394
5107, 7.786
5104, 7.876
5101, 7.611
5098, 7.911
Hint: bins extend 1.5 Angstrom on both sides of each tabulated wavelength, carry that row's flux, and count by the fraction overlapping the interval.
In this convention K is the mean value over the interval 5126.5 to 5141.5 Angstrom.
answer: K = 7.83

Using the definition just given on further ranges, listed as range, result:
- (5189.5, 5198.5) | 7.99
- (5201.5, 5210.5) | 7.64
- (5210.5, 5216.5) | 8.12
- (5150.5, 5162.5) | 7.73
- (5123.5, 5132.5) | 7.5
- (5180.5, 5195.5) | 7.63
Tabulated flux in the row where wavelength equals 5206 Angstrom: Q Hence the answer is 7.411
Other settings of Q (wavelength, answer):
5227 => 7.945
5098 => 7.911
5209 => 7.507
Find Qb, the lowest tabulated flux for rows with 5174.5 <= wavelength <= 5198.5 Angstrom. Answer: 7.403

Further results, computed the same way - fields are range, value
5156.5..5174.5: 6.469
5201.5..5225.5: 7.411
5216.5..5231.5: 7.945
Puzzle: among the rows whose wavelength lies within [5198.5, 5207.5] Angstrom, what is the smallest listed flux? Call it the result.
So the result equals 7.411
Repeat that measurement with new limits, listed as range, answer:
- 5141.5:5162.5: 7.424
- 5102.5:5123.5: 7.394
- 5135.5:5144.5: 7.751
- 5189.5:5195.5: 7.686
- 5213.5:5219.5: 8.047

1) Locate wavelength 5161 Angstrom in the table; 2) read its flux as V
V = 7.424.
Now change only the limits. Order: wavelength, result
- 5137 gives 8.043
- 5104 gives 7.876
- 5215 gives 8.148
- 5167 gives 6.469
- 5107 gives 7.786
